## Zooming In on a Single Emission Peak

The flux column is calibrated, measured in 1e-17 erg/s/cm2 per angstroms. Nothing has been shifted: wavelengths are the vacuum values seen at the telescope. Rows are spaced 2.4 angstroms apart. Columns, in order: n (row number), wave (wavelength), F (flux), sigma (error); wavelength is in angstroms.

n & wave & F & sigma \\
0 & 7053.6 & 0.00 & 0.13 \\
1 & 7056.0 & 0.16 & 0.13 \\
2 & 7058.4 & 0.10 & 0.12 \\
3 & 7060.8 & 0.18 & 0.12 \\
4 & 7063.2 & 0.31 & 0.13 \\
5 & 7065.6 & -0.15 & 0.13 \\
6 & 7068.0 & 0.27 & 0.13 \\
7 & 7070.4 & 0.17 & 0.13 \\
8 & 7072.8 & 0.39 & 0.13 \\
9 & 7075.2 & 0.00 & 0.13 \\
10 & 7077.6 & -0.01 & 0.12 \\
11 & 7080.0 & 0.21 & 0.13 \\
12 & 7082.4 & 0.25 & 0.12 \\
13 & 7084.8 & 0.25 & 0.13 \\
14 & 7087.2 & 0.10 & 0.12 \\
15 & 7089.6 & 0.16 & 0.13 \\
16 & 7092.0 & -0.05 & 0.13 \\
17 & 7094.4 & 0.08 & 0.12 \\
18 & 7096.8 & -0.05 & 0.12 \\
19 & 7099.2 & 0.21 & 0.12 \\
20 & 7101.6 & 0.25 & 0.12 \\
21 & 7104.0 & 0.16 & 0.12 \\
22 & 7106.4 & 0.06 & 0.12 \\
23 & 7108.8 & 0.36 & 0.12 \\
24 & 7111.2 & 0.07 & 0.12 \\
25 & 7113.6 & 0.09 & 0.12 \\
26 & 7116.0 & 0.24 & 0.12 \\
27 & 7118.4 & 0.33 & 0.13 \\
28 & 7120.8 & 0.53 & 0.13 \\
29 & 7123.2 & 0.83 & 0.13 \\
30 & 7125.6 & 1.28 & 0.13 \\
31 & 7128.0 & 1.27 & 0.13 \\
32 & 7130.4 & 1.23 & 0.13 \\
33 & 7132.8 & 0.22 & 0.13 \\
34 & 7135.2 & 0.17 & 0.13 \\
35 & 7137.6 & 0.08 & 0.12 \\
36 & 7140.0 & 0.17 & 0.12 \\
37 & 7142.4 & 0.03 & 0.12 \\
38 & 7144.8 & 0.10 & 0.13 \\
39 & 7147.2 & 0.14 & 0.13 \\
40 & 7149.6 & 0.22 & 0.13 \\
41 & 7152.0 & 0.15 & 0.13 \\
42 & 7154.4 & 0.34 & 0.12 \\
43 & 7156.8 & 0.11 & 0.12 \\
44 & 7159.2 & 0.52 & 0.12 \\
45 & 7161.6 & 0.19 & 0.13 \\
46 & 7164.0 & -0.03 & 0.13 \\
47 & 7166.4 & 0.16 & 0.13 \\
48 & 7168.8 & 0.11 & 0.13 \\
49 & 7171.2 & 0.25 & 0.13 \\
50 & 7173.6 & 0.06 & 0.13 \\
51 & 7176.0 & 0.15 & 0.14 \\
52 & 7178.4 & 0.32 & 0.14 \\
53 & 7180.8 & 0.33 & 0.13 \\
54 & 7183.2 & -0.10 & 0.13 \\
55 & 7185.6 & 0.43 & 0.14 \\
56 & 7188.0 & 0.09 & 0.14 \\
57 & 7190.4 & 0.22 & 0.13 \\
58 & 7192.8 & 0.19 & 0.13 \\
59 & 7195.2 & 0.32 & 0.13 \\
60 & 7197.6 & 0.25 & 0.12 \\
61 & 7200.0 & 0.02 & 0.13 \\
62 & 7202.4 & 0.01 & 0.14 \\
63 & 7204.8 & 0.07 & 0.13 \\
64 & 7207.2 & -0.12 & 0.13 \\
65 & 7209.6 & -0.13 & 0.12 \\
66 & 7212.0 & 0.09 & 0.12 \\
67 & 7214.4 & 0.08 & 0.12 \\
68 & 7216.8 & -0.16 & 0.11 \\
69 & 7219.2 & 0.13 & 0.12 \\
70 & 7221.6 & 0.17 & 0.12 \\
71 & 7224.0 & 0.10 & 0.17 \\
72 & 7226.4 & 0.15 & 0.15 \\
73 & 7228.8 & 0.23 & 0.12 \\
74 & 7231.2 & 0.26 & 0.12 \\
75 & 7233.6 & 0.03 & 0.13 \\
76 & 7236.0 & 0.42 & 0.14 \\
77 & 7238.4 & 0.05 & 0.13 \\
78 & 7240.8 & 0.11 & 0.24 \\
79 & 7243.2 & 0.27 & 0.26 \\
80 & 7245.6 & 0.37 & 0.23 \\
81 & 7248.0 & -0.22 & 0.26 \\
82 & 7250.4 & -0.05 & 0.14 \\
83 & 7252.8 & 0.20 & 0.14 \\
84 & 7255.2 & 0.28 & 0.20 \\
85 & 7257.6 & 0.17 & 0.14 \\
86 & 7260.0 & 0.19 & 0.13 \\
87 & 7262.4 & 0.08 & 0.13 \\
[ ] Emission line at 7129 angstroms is [O II]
